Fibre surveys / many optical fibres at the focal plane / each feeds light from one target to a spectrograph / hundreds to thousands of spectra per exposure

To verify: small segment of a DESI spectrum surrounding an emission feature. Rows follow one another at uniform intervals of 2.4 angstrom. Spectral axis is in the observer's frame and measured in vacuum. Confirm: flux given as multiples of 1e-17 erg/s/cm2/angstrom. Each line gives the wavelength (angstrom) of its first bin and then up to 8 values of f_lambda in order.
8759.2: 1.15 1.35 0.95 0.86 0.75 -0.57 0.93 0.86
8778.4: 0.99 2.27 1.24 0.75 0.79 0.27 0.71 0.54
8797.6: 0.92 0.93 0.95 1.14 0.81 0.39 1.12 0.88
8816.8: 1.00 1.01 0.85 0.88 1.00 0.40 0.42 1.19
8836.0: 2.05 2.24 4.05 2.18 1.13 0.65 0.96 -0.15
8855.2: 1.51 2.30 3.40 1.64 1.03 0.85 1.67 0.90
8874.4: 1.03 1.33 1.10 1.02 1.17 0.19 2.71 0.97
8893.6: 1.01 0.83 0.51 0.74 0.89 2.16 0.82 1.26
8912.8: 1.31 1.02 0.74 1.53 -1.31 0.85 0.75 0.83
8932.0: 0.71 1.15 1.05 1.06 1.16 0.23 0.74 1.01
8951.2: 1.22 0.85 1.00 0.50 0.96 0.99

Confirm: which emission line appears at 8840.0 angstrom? [S II] 6716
